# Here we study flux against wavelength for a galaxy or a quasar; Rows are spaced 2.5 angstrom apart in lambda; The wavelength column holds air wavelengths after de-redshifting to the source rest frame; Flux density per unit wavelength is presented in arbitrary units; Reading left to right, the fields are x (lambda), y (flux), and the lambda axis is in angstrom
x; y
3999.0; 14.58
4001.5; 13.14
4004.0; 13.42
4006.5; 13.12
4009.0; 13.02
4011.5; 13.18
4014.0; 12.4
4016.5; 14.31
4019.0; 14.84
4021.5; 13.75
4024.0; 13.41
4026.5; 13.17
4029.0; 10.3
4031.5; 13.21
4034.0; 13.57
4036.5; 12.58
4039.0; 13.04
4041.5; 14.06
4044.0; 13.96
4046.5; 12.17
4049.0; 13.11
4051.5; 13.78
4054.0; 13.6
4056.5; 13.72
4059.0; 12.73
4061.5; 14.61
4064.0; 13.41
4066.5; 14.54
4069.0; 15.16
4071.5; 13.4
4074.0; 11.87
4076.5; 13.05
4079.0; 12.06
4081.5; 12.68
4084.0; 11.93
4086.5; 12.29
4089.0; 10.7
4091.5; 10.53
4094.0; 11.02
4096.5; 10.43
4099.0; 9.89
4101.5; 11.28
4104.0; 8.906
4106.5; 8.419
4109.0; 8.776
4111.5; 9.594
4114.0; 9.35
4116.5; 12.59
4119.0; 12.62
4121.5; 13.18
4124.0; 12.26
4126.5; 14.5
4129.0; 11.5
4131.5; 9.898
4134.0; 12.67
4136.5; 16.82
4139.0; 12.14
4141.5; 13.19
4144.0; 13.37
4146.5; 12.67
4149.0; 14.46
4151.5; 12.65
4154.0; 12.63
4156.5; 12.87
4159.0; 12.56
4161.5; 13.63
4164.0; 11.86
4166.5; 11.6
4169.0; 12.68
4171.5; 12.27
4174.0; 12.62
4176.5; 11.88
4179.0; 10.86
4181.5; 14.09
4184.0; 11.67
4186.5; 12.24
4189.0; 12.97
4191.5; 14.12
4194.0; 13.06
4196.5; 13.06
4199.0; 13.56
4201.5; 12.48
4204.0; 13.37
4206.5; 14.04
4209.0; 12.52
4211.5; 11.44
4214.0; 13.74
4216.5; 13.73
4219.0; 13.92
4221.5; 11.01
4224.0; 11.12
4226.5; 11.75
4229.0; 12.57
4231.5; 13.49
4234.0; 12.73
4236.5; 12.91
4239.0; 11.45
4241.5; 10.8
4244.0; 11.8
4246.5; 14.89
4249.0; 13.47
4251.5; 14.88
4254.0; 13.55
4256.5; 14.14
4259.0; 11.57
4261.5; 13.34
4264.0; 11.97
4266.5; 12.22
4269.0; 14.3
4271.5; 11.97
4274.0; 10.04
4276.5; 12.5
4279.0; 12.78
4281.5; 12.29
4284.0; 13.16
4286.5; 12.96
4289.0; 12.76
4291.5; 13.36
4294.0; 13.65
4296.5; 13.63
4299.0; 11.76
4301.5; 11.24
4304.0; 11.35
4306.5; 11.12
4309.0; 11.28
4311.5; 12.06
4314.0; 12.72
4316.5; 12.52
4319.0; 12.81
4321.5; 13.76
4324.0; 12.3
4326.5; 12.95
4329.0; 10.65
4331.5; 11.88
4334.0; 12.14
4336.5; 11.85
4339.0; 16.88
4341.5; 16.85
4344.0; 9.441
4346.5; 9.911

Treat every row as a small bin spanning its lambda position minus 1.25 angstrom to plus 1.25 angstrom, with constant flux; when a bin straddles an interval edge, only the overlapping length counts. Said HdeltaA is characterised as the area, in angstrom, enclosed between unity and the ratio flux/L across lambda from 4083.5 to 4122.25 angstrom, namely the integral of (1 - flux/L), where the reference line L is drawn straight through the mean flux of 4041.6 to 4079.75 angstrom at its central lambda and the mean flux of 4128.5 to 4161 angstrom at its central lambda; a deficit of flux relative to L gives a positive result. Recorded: 7.4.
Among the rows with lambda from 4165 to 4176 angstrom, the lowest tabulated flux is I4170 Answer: 11.6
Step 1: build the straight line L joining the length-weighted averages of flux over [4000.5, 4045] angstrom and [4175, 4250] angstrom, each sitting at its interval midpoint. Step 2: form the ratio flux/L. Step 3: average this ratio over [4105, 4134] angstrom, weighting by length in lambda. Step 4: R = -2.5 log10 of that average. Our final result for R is 0.16 mag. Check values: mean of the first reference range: 13.2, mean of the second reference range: 12.7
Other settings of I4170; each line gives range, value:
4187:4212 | 11.44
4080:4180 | 8.419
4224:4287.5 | 10.04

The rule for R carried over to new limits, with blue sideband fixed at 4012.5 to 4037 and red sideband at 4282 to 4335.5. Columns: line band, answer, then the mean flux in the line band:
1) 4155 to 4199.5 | 0.01 mag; 12.6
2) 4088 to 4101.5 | 0.22 mag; 10.6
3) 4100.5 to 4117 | 0.31 mag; 9.7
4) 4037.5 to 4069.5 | -0.04 mag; 13.6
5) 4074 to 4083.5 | 0.05 mag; 12.4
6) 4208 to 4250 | 0.01 mag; 12.5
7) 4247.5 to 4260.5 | -0.08 mag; 13.5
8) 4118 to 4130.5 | 0.01 mag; 12.8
